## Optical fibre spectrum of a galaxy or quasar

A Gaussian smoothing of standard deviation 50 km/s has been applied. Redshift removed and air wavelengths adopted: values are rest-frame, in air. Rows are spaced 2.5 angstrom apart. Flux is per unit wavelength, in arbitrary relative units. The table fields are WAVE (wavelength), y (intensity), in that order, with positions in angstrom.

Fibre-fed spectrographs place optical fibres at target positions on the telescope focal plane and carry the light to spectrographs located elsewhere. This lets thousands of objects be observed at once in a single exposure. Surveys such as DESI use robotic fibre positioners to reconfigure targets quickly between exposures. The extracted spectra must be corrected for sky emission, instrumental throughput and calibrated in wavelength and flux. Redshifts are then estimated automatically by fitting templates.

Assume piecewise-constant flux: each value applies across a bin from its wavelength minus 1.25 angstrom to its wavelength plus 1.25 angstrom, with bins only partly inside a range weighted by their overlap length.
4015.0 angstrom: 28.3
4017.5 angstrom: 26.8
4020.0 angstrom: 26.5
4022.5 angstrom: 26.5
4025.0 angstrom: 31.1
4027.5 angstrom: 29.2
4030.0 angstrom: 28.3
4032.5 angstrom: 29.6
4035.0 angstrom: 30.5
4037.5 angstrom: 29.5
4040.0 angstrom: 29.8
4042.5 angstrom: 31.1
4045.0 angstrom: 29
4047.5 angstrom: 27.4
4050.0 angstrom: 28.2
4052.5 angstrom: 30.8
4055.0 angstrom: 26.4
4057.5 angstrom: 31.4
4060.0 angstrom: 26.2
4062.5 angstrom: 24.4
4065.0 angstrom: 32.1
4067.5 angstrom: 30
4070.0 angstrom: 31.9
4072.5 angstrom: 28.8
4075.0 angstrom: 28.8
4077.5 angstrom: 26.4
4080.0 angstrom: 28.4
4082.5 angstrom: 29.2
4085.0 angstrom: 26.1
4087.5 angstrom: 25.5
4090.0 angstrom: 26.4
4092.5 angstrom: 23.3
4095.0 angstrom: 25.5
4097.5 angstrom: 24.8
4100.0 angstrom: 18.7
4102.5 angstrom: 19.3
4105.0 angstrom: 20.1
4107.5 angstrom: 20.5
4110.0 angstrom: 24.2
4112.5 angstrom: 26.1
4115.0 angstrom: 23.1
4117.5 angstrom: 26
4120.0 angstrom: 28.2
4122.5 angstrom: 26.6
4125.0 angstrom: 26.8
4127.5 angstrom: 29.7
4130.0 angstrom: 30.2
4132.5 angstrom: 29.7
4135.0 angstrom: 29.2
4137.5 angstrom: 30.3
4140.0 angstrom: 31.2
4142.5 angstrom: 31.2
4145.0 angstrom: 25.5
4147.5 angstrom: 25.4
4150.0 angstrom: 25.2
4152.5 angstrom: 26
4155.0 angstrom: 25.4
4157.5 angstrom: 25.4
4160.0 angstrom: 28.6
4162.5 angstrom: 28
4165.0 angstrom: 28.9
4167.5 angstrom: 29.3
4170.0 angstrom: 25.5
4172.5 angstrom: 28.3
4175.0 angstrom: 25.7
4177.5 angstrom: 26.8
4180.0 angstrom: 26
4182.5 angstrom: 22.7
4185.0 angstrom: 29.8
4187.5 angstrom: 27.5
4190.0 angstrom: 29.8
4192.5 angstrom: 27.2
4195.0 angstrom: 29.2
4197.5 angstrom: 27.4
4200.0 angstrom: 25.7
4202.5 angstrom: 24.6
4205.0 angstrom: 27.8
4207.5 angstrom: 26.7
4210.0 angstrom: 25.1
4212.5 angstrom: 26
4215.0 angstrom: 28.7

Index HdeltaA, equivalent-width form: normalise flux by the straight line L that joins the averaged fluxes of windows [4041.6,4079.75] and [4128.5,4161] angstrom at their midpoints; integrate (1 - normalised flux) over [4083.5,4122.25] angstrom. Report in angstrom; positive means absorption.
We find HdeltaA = 6.0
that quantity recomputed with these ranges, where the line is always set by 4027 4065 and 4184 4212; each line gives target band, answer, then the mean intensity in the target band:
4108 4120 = 1.4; 24.9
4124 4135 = -0.5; 29.2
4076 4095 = 1.4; 26.4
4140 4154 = 0.4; 27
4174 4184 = 0.8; 25.4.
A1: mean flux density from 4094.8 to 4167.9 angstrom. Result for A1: 26.3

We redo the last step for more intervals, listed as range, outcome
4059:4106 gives 26.1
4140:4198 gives 27.2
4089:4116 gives 22.9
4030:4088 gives 28.8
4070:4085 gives 28.4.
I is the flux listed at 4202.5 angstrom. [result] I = 24.6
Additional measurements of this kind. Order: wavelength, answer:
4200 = 25.7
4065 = 32.1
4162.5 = 28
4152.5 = 26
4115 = 23.1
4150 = 25.2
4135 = 29.2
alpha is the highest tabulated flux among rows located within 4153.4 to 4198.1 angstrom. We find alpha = 29.8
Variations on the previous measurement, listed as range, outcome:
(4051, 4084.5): 32.1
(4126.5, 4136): 30.2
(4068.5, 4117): 31.9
